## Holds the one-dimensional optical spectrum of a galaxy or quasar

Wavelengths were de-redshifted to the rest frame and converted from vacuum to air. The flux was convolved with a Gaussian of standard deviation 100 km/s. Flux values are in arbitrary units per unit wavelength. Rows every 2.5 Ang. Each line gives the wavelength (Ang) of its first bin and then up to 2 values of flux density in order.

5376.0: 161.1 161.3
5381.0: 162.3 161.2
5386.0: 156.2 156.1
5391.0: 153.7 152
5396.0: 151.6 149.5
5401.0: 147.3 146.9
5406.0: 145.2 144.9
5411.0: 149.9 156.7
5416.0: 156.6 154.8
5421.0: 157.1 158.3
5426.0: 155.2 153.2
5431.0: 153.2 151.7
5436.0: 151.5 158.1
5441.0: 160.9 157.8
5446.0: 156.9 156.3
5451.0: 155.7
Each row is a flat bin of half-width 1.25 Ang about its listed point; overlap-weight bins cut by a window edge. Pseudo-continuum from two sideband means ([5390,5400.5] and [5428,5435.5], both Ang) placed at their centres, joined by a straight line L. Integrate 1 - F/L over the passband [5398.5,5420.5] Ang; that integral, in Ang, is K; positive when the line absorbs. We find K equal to 0.2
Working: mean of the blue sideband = 151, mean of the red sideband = 153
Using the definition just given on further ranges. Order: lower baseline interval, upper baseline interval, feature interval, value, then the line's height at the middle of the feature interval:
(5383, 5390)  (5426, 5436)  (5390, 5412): 1.0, 156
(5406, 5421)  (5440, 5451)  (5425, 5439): 0.2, 155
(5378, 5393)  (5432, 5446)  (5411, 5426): 0.1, 157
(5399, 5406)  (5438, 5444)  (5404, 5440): 0.0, 153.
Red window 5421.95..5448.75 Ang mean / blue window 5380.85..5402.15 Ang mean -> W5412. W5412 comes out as 1.01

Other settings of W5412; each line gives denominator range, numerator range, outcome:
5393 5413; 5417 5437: 1.04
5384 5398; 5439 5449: 1.03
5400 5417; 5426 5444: 1.04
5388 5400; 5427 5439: 1.01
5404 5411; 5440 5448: 1.08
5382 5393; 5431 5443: 0.99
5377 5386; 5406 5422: 0.95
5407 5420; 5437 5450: 1.03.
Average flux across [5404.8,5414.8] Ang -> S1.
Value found 149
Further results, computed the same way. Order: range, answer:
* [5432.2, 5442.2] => 156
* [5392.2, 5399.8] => 151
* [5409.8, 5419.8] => 155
